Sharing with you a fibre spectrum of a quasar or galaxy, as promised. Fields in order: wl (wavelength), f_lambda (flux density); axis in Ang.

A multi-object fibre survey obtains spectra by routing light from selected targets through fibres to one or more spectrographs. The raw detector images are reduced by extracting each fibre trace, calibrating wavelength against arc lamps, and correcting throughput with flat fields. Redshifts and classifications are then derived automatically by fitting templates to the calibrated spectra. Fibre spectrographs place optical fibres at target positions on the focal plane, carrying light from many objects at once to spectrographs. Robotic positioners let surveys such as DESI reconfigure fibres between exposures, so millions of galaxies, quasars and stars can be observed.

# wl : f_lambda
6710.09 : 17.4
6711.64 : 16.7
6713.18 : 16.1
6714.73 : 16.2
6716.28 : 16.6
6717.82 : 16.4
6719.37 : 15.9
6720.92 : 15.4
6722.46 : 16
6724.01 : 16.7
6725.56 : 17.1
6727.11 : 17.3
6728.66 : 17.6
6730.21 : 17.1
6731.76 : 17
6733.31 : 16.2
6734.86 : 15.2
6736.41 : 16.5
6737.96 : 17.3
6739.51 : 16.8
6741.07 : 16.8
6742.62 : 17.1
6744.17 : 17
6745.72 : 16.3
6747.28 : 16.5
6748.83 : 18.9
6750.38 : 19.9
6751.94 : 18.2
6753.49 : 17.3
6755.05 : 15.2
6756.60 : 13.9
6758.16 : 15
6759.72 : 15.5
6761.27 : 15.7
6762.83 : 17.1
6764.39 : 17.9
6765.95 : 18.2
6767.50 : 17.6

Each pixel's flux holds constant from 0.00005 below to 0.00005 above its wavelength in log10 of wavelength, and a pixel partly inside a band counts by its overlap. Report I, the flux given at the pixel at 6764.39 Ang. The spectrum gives 17.9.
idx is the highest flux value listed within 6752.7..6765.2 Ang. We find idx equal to 17.9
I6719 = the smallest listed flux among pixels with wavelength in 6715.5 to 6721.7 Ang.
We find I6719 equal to 15.4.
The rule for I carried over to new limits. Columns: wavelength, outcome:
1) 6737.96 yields 17.3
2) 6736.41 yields 16.5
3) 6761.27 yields 15.7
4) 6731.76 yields 17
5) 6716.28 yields 16.6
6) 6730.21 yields 17.1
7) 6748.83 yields 18.9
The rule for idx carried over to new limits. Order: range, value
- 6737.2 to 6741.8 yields 17.3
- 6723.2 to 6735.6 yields 17.6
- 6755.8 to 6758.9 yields 15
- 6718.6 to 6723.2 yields 16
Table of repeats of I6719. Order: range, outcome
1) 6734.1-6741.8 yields 15.2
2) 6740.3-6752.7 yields 16.3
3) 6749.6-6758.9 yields 13.9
